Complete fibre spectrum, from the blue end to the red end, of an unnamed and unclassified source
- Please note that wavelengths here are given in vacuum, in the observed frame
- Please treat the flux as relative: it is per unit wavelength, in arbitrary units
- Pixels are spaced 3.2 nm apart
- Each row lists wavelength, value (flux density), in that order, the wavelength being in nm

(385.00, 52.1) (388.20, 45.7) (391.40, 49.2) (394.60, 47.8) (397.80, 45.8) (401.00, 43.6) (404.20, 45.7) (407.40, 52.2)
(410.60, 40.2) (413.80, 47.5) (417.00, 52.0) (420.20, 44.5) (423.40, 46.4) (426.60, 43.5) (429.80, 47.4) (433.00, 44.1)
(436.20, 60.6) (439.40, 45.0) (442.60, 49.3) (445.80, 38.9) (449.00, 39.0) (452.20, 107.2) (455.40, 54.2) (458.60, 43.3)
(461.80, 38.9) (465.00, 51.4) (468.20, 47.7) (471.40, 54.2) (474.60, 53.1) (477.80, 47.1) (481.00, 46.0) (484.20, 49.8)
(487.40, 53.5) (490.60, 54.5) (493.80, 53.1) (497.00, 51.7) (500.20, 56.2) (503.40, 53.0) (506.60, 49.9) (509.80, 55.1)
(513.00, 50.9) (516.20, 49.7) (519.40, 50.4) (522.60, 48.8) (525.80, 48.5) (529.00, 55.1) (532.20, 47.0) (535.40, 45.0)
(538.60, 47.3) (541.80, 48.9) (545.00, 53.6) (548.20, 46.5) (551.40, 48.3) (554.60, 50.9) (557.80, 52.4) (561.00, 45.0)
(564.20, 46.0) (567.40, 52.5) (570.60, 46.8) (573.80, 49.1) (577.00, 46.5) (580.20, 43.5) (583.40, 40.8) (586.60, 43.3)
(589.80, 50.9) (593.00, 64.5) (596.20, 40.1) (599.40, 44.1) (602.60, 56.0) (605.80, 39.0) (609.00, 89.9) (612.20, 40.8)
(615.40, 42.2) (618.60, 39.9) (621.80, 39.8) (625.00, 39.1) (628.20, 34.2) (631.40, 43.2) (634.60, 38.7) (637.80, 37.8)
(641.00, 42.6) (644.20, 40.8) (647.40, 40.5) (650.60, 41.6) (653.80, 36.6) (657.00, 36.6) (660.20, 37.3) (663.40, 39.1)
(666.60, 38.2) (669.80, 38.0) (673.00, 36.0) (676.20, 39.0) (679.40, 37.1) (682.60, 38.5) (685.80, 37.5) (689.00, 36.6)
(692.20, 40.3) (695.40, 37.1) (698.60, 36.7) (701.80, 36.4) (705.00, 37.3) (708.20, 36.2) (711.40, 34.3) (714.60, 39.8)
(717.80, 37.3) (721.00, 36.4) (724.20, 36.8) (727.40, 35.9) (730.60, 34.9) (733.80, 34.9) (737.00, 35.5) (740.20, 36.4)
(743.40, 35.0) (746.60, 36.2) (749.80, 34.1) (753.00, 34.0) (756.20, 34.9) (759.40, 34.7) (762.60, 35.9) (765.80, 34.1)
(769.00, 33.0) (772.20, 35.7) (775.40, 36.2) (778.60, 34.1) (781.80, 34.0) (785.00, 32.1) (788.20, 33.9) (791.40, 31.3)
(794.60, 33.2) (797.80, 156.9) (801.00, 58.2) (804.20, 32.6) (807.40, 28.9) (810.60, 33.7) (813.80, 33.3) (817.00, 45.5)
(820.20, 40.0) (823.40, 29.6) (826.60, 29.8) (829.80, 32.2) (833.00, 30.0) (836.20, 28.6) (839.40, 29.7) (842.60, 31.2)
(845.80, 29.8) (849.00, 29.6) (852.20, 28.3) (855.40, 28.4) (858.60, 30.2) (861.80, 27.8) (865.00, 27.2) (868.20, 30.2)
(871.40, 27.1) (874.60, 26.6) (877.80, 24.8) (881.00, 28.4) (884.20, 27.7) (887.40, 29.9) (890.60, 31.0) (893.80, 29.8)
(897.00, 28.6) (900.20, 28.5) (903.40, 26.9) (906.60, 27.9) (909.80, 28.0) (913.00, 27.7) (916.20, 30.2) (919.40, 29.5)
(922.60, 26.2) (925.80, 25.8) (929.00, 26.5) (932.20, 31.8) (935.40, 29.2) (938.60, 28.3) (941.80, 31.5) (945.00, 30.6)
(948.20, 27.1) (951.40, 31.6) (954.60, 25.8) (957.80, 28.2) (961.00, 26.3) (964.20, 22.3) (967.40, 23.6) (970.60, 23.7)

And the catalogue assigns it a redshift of 0.216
